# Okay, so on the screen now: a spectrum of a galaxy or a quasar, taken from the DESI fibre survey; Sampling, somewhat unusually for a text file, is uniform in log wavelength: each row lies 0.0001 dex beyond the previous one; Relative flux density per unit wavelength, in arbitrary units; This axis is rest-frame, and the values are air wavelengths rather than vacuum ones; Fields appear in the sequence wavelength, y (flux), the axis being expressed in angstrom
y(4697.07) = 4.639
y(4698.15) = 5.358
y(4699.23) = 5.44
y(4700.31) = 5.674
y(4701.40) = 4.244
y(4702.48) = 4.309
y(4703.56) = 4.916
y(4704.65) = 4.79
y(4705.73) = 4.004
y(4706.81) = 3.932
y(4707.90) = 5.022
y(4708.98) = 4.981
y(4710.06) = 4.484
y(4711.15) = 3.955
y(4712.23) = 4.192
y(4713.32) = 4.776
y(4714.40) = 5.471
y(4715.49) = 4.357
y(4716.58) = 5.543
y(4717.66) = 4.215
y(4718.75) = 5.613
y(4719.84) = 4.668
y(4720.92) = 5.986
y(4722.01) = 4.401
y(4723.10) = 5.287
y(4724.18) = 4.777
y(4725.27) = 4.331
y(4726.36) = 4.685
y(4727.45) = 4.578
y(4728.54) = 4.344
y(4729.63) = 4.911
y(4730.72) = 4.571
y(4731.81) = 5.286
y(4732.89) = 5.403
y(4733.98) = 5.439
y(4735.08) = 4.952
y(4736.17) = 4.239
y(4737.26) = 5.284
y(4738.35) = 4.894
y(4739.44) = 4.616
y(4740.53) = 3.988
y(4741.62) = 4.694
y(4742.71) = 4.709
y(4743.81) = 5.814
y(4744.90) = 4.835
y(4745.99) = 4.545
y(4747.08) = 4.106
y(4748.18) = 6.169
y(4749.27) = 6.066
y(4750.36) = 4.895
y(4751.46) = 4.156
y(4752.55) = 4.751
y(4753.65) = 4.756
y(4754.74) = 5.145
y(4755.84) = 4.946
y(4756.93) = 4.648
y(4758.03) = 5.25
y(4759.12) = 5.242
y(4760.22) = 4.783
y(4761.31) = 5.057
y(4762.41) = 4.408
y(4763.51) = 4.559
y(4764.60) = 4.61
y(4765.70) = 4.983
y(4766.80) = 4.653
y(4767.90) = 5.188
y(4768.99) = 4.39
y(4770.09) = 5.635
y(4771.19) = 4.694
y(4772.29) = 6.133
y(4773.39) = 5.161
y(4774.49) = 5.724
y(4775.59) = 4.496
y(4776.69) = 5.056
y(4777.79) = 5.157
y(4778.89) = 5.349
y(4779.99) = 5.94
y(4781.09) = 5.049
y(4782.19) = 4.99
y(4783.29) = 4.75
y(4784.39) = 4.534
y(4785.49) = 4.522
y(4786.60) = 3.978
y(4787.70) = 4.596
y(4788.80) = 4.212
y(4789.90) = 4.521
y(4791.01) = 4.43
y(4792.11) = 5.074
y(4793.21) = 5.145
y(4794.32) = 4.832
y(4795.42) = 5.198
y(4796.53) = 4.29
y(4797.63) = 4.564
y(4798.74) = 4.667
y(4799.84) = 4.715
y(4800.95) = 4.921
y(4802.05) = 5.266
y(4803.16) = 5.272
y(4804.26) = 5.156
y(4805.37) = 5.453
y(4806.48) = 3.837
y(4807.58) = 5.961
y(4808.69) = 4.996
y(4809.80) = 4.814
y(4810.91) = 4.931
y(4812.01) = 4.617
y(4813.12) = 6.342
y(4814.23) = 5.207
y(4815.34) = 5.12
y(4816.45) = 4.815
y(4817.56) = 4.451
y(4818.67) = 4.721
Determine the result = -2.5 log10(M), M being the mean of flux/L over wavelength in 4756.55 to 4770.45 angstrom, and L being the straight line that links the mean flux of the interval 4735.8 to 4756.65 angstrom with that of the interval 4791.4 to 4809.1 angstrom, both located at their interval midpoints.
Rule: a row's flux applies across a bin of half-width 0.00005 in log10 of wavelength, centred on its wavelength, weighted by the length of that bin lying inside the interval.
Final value 0.01 mag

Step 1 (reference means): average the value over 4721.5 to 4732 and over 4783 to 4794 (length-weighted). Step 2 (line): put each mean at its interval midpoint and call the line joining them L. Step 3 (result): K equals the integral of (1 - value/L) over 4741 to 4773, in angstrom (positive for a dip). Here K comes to -2.21 angstrom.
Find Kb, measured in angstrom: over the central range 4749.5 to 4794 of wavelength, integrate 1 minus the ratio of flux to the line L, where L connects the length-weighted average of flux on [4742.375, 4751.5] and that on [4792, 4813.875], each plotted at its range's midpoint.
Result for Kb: 1.3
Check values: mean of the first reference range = 5.09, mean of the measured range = 4.9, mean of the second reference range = 5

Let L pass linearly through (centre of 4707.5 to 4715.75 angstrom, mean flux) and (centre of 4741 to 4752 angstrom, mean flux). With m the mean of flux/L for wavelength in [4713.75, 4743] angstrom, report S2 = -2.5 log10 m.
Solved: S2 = -0.01 mag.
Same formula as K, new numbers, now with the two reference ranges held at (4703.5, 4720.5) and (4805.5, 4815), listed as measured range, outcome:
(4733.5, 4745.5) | -0.1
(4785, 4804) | 1.2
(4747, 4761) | -0.5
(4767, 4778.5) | -0.5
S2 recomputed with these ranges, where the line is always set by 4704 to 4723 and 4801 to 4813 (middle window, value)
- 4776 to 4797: 0.04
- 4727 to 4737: -0.01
